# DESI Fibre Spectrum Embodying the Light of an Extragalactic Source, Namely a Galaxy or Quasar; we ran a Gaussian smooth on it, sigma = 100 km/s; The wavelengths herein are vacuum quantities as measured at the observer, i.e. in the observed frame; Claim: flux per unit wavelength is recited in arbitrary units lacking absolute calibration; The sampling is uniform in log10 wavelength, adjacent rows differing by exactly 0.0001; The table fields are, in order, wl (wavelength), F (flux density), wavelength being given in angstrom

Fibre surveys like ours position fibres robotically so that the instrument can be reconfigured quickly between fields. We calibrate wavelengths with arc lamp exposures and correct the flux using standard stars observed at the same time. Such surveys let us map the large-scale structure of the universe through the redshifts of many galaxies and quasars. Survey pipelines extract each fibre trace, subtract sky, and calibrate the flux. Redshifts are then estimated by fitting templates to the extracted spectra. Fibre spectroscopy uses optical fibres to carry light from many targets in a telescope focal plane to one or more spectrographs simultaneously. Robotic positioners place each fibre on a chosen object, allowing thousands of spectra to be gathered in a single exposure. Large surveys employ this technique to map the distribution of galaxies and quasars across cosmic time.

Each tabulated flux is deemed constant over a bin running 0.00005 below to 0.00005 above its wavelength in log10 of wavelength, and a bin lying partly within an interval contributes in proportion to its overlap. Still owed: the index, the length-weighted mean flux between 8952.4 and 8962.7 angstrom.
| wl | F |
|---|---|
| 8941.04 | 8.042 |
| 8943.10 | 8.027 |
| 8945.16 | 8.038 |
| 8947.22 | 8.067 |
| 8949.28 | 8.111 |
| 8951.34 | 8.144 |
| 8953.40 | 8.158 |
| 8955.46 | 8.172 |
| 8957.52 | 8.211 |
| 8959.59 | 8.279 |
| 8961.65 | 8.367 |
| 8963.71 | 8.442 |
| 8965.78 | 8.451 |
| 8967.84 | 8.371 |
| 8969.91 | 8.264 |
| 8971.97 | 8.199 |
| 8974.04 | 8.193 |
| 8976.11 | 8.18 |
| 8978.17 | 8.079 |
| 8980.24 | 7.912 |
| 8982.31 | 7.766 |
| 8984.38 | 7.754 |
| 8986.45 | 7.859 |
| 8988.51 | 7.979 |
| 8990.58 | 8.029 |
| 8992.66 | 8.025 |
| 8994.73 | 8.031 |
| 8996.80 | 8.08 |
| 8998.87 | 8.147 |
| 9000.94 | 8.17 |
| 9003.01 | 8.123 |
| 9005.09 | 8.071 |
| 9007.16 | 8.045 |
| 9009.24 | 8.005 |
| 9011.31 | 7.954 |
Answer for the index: 8.24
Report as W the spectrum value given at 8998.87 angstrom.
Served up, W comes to 8.147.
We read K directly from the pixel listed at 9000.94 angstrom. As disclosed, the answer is 8.17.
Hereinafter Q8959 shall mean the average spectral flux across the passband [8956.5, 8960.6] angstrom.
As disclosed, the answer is 8.23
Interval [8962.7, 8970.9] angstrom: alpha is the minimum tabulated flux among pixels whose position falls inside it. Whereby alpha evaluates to 8.264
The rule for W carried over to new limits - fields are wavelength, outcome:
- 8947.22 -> 8.067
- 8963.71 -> 8.442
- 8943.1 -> 8.027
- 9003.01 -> 8.123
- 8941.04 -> 8.042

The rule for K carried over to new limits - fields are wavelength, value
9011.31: 7.954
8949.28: 8.111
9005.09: 8.071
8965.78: 8.451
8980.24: 7.912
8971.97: 8.199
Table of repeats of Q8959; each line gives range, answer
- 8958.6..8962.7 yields 8.34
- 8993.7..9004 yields 8.12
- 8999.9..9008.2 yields 8.1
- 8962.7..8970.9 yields 8.38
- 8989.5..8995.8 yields 8.02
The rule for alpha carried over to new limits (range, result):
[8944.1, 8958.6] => 8.038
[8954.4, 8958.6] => 8.172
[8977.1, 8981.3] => 7.912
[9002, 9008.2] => 8.045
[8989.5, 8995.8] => 8.025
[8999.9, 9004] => 8.123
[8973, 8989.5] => 7.754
